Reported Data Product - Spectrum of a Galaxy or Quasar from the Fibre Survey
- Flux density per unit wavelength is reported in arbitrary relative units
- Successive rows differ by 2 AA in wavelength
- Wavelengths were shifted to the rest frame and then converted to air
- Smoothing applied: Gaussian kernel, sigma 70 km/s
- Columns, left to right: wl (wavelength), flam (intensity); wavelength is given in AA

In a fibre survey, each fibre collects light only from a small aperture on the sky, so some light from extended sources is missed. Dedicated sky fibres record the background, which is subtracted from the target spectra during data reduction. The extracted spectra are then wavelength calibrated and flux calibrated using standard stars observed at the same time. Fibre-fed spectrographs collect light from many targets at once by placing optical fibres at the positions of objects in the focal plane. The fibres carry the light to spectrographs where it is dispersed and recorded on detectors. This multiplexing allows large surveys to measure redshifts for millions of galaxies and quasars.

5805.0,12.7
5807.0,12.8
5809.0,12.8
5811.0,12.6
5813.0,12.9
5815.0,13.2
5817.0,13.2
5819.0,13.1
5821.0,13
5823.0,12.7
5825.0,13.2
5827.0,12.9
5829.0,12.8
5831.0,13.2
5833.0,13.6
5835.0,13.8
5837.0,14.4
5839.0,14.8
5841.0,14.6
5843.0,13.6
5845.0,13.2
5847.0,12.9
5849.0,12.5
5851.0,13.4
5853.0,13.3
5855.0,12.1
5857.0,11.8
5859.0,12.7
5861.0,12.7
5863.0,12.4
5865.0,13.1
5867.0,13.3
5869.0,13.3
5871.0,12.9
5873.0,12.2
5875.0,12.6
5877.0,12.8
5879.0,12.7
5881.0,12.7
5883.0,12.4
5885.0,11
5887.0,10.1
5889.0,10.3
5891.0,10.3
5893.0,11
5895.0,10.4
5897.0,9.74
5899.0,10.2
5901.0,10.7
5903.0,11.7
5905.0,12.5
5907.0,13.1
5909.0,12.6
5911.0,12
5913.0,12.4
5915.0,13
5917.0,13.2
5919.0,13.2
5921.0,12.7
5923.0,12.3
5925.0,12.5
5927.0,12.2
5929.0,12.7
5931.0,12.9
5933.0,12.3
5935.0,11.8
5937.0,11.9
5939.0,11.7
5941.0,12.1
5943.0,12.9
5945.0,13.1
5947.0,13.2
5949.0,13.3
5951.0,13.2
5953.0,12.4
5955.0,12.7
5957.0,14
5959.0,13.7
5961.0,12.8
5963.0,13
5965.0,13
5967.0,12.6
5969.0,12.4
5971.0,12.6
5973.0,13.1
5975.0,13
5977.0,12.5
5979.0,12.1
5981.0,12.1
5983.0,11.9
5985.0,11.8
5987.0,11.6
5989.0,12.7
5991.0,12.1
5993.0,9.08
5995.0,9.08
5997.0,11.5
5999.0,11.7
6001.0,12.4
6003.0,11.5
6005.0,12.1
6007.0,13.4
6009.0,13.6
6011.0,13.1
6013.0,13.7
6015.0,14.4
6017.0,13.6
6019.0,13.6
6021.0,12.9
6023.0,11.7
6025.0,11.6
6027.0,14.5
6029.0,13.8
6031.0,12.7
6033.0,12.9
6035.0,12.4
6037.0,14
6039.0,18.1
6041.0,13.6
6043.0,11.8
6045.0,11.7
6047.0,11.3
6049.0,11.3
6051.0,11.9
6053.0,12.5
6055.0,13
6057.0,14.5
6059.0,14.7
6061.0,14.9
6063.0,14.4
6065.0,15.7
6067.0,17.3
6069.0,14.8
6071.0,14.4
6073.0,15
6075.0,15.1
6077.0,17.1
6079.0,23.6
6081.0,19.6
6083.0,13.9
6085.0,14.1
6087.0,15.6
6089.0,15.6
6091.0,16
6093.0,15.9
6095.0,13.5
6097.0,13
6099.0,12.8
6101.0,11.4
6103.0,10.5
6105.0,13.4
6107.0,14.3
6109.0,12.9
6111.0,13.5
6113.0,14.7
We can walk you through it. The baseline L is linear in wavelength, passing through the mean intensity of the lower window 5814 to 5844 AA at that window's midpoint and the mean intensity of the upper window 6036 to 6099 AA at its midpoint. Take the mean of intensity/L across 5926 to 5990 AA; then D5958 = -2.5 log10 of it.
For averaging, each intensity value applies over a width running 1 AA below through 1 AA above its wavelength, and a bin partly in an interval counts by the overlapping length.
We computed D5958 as 0.126 mag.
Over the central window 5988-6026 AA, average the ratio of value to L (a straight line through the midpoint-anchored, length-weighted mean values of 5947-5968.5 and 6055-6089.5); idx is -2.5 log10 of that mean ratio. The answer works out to 0.16 mag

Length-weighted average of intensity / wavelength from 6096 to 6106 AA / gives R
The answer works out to 12.2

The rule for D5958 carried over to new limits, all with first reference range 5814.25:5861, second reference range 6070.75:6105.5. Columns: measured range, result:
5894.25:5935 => 0.14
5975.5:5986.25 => 0.18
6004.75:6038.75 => 0.10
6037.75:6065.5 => 0.10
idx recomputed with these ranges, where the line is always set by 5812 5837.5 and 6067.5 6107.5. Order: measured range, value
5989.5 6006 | 0.27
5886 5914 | 0.22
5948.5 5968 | 0.08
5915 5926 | 0.09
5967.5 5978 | 0.12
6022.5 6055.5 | 0.14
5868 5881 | 0.07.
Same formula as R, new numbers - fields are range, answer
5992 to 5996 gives 9.08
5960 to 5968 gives 12.9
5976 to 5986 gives 12.1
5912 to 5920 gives 12.9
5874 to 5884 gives 12.6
